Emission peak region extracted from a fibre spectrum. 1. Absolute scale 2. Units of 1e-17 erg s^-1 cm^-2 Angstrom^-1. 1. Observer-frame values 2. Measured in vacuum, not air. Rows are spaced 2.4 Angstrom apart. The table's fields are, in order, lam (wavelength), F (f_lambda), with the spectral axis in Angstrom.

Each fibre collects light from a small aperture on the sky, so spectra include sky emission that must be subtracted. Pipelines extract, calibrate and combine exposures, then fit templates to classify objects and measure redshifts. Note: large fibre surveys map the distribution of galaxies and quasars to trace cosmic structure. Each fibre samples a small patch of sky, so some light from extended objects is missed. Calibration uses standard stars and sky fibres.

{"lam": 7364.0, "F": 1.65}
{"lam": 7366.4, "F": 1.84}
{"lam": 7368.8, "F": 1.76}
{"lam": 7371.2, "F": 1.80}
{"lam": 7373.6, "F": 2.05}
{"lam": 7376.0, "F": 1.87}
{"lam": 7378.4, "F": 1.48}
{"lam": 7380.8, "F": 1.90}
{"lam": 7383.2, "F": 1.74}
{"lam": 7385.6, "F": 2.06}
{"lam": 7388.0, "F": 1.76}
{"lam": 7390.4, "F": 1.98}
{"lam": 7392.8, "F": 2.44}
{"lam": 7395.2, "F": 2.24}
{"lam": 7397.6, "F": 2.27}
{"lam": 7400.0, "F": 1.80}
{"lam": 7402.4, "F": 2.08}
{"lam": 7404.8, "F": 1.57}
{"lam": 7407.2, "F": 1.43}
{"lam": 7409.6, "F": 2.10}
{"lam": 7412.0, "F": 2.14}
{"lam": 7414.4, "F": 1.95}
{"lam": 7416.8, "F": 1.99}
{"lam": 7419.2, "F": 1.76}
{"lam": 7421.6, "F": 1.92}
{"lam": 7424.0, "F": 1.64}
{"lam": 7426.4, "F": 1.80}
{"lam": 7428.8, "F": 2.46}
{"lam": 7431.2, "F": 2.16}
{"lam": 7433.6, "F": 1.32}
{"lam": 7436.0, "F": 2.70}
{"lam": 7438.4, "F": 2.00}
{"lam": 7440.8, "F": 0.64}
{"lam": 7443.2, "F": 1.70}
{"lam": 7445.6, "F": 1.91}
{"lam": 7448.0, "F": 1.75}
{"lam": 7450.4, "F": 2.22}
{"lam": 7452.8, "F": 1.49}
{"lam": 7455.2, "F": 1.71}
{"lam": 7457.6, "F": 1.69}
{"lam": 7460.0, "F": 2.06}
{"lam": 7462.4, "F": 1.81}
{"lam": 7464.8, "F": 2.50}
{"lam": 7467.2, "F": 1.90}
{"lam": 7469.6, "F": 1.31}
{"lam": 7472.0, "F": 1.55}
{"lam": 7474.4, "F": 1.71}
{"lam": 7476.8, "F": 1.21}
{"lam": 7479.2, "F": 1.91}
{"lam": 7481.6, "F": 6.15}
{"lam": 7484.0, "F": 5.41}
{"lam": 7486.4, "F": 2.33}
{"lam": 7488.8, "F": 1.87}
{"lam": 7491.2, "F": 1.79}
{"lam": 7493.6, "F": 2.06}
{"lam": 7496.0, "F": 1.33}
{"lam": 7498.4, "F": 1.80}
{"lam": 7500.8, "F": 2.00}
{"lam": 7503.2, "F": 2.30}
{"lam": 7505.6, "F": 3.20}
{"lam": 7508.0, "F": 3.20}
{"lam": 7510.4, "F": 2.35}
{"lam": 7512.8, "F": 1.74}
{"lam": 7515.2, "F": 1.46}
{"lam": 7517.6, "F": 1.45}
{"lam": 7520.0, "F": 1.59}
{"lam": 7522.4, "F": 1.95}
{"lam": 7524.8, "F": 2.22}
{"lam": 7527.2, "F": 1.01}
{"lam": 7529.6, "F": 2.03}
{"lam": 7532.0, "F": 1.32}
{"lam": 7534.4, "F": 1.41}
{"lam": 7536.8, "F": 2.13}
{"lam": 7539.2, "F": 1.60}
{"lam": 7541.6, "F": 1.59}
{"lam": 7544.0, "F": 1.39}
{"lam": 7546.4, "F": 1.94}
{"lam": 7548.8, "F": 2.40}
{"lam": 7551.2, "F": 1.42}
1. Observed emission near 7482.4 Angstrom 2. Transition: H-alpha 6563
